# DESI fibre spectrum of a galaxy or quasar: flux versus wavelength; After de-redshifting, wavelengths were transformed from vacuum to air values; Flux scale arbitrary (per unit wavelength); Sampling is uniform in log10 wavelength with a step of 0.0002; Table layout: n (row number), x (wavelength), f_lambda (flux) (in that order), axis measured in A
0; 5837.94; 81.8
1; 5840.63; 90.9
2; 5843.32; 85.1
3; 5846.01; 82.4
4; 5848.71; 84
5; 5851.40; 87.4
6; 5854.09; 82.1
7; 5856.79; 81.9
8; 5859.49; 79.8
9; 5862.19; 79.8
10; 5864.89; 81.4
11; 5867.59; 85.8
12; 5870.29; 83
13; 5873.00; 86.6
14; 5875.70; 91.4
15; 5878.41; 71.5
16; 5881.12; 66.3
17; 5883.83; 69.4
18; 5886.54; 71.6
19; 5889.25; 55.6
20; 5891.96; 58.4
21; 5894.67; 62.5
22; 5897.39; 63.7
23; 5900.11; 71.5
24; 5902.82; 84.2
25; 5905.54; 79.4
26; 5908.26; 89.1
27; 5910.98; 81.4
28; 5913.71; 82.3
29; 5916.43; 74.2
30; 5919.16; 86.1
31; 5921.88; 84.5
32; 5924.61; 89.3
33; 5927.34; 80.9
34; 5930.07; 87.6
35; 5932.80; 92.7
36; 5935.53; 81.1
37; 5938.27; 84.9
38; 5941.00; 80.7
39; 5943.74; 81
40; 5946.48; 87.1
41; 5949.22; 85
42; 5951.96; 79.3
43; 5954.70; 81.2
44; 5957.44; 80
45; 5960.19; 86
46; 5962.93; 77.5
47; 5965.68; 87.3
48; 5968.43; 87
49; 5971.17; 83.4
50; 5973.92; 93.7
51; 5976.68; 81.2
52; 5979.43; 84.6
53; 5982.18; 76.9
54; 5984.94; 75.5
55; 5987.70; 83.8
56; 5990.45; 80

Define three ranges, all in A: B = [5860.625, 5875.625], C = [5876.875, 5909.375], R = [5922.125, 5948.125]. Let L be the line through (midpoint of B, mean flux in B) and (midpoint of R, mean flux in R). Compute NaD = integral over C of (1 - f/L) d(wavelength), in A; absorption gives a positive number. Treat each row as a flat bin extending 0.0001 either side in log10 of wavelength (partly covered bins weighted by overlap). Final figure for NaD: 5.44 A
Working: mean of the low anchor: 84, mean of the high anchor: 85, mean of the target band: 70.2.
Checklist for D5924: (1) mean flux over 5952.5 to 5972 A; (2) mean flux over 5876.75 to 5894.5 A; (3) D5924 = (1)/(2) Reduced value 1.26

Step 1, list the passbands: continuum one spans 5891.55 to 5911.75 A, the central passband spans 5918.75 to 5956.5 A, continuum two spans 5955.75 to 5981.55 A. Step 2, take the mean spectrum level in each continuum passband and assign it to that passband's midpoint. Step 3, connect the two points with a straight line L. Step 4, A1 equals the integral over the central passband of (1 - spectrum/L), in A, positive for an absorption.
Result -2.2 A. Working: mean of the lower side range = 74.3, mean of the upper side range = 84.3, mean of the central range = 84.3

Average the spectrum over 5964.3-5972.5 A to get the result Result 85.9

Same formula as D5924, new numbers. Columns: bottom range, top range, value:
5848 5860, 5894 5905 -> 0.86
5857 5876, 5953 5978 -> 1.01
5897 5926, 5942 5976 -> 1.04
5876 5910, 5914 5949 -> 1.18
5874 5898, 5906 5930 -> 1.22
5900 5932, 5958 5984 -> 1.01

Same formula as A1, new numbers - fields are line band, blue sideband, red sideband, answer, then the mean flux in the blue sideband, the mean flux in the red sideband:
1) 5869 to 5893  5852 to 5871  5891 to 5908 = 1.3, 82.2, 71.5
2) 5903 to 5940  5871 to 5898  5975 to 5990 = -5.0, 70.2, 80.6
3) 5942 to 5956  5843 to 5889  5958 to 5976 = 0.3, 79.8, 85.4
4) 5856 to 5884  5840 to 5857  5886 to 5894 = -3.0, 84.8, 61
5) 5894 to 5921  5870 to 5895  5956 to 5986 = -1.1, 71.5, 83.1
